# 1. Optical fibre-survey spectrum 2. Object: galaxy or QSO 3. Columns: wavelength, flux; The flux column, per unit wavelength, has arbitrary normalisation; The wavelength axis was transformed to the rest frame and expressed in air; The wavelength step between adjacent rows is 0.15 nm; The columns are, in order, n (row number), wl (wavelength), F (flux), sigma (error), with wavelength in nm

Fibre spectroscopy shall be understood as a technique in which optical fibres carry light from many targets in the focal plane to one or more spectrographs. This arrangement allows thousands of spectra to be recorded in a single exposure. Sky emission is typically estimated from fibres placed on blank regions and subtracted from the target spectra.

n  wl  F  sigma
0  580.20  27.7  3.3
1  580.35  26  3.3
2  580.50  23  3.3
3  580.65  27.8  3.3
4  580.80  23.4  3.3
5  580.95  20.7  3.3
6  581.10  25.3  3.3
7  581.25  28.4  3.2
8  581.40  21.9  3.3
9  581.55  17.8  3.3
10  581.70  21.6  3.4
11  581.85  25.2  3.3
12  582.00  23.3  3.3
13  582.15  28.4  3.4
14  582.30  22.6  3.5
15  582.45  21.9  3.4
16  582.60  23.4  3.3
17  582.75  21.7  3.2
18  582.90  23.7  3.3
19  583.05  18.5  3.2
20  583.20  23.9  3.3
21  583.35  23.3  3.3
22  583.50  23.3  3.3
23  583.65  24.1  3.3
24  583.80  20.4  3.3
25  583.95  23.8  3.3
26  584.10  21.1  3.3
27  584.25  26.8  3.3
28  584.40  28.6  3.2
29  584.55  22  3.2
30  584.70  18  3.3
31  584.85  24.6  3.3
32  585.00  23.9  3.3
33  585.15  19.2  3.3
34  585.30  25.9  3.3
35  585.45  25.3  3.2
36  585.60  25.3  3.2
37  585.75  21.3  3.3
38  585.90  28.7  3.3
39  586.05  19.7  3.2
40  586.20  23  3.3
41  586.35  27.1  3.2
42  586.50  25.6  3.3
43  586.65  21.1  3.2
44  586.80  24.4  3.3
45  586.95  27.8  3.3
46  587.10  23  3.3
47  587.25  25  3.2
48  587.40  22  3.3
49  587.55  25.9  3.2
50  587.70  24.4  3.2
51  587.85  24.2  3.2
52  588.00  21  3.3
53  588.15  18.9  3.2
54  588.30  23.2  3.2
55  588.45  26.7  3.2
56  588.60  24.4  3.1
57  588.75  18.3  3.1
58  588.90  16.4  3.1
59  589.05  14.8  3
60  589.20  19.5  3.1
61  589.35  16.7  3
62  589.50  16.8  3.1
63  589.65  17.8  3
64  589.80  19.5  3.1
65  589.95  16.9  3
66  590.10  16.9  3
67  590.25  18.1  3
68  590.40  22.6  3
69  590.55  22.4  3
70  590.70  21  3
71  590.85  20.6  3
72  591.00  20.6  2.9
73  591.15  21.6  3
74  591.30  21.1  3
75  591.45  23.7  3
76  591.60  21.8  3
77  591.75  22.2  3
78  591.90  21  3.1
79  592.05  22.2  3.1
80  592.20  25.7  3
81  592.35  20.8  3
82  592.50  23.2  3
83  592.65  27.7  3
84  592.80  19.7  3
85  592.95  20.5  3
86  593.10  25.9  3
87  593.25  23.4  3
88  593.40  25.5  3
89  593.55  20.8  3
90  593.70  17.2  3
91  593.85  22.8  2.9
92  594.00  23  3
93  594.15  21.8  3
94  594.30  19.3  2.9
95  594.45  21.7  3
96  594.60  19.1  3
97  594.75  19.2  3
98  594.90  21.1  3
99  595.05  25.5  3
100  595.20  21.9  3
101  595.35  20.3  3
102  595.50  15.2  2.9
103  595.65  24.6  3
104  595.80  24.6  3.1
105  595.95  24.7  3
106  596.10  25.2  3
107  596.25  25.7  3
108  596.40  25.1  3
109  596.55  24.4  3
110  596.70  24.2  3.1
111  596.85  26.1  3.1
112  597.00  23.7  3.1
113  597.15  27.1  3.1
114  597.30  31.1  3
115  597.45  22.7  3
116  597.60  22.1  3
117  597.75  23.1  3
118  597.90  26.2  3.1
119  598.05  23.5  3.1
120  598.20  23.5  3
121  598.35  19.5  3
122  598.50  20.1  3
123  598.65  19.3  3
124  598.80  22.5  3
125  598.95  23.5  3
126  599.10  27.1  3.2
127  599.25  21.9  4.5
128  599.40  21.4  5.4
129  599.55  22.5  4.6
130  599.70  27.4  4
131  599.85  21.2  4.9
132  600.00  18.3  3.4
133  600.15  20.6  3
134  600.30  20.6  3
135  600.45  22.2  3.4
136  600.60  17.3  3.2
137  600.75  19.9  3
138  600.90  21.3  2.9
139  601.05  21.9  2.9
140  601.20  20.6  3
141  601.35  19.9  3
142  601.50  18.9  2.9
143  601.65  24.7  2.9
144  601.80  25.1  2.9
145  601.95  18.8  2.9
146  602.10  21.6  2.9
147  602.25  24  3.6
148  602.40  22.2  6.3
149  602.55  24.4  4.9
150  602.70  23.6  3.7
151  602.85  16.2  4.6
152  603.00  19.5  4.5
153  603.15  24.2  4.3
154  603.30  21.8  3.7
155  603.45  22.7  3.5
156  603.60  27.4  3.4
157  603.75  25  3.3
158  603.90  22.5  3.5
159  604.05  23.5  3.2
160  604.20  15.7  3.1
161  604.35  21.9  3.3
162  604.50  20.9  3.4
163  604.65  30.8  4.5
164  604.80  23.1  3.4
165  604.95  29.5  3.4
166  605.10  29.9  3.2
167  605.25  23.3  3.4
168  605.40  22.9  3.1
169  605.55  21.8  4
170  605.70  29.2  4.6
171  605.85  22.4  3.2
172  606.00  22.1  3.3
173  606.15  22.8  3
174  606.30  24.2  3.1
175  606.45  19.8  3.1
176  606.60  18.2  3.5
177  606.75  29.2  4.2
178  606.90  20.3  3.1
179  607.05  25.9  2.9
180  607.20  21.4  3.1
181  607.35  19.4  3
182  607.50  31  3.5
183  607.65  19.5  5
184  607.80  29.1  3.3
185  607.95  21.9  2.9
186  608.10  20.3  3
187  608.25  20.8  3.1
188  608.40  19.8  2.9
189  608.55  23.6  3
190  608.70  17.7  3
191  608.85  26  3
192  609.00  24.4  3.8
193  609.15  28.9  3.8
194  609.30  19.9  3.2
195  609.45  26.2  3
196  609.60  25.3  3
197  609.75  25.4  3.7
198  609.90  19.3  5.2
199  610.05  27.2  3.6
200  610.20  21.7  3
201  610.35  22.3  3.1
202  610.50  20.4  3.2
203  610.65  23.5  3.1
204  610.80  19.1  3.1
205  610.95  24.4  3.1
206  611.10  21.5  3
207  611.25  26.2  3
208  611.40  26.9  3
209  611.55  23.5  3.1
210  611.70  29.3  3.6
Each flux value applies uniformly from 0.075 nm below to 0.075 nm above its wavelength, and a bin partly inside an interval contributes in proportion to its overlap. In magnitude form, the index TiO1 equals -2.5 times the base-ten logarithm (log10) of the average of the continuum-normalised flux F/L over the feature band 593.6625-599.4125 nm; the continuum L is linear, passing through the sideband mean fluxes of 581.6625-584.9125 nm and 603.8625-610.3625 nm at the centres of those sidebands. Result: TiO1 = 0.02 mag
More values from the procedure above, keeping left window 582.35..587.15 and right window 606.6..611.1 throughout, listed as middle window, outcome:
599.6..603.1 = 0.09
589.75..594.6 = 0.09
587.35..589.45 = 0.11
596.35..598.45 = -0.05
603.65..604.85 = 0.01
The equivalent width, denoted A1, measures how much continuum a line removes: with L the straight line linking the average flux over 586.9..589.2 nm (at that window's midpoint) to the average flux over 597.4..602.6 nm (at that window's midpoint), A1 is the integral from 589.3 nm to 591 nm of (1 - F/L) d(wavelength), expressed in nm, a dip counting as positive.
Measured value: 0.23 nm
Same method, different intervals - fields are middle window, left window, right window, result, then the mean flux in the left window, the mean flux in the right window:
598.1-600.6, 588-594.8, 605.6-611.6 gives 0.02 nm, 21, 23.3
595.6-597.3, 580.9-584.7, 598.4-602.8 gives -0.25 nm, 23.2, 21.8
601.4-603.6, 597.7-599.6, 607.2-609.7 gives 0.07 nm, 22.6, 23.3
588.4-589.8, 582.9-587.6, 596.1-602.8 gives 0.27 nm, 23.6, 22.7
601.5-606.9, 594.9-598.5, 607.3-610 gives 0.07 nm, 23.8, 23.3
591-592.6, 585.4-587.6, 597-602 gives 0.08 nm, 24.3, 22.3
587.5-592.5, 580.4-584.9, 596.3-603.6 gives 0.46 nm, 23.3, 22.6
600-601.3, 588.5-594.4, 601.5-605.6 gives 0.13 nm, 20.9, 23.2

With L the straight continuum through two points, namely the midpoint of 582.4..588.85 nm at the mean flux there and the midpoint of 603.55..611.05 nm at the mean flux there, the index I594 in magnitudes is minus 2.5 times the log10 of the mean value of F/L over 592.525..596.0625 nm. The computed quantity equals 0.06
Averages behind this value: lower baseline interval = 23.3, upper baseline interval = 23.4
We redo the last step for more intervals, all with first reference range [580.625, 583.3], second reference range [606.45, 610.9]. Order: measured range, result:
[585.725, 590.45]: 0.08 mag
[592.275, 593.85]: 0.03 mag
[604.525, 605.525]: -0.14 mag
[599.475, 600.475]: 0.06 mag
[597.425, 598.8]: 0.04 mag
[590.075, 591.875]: 0.10 mag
